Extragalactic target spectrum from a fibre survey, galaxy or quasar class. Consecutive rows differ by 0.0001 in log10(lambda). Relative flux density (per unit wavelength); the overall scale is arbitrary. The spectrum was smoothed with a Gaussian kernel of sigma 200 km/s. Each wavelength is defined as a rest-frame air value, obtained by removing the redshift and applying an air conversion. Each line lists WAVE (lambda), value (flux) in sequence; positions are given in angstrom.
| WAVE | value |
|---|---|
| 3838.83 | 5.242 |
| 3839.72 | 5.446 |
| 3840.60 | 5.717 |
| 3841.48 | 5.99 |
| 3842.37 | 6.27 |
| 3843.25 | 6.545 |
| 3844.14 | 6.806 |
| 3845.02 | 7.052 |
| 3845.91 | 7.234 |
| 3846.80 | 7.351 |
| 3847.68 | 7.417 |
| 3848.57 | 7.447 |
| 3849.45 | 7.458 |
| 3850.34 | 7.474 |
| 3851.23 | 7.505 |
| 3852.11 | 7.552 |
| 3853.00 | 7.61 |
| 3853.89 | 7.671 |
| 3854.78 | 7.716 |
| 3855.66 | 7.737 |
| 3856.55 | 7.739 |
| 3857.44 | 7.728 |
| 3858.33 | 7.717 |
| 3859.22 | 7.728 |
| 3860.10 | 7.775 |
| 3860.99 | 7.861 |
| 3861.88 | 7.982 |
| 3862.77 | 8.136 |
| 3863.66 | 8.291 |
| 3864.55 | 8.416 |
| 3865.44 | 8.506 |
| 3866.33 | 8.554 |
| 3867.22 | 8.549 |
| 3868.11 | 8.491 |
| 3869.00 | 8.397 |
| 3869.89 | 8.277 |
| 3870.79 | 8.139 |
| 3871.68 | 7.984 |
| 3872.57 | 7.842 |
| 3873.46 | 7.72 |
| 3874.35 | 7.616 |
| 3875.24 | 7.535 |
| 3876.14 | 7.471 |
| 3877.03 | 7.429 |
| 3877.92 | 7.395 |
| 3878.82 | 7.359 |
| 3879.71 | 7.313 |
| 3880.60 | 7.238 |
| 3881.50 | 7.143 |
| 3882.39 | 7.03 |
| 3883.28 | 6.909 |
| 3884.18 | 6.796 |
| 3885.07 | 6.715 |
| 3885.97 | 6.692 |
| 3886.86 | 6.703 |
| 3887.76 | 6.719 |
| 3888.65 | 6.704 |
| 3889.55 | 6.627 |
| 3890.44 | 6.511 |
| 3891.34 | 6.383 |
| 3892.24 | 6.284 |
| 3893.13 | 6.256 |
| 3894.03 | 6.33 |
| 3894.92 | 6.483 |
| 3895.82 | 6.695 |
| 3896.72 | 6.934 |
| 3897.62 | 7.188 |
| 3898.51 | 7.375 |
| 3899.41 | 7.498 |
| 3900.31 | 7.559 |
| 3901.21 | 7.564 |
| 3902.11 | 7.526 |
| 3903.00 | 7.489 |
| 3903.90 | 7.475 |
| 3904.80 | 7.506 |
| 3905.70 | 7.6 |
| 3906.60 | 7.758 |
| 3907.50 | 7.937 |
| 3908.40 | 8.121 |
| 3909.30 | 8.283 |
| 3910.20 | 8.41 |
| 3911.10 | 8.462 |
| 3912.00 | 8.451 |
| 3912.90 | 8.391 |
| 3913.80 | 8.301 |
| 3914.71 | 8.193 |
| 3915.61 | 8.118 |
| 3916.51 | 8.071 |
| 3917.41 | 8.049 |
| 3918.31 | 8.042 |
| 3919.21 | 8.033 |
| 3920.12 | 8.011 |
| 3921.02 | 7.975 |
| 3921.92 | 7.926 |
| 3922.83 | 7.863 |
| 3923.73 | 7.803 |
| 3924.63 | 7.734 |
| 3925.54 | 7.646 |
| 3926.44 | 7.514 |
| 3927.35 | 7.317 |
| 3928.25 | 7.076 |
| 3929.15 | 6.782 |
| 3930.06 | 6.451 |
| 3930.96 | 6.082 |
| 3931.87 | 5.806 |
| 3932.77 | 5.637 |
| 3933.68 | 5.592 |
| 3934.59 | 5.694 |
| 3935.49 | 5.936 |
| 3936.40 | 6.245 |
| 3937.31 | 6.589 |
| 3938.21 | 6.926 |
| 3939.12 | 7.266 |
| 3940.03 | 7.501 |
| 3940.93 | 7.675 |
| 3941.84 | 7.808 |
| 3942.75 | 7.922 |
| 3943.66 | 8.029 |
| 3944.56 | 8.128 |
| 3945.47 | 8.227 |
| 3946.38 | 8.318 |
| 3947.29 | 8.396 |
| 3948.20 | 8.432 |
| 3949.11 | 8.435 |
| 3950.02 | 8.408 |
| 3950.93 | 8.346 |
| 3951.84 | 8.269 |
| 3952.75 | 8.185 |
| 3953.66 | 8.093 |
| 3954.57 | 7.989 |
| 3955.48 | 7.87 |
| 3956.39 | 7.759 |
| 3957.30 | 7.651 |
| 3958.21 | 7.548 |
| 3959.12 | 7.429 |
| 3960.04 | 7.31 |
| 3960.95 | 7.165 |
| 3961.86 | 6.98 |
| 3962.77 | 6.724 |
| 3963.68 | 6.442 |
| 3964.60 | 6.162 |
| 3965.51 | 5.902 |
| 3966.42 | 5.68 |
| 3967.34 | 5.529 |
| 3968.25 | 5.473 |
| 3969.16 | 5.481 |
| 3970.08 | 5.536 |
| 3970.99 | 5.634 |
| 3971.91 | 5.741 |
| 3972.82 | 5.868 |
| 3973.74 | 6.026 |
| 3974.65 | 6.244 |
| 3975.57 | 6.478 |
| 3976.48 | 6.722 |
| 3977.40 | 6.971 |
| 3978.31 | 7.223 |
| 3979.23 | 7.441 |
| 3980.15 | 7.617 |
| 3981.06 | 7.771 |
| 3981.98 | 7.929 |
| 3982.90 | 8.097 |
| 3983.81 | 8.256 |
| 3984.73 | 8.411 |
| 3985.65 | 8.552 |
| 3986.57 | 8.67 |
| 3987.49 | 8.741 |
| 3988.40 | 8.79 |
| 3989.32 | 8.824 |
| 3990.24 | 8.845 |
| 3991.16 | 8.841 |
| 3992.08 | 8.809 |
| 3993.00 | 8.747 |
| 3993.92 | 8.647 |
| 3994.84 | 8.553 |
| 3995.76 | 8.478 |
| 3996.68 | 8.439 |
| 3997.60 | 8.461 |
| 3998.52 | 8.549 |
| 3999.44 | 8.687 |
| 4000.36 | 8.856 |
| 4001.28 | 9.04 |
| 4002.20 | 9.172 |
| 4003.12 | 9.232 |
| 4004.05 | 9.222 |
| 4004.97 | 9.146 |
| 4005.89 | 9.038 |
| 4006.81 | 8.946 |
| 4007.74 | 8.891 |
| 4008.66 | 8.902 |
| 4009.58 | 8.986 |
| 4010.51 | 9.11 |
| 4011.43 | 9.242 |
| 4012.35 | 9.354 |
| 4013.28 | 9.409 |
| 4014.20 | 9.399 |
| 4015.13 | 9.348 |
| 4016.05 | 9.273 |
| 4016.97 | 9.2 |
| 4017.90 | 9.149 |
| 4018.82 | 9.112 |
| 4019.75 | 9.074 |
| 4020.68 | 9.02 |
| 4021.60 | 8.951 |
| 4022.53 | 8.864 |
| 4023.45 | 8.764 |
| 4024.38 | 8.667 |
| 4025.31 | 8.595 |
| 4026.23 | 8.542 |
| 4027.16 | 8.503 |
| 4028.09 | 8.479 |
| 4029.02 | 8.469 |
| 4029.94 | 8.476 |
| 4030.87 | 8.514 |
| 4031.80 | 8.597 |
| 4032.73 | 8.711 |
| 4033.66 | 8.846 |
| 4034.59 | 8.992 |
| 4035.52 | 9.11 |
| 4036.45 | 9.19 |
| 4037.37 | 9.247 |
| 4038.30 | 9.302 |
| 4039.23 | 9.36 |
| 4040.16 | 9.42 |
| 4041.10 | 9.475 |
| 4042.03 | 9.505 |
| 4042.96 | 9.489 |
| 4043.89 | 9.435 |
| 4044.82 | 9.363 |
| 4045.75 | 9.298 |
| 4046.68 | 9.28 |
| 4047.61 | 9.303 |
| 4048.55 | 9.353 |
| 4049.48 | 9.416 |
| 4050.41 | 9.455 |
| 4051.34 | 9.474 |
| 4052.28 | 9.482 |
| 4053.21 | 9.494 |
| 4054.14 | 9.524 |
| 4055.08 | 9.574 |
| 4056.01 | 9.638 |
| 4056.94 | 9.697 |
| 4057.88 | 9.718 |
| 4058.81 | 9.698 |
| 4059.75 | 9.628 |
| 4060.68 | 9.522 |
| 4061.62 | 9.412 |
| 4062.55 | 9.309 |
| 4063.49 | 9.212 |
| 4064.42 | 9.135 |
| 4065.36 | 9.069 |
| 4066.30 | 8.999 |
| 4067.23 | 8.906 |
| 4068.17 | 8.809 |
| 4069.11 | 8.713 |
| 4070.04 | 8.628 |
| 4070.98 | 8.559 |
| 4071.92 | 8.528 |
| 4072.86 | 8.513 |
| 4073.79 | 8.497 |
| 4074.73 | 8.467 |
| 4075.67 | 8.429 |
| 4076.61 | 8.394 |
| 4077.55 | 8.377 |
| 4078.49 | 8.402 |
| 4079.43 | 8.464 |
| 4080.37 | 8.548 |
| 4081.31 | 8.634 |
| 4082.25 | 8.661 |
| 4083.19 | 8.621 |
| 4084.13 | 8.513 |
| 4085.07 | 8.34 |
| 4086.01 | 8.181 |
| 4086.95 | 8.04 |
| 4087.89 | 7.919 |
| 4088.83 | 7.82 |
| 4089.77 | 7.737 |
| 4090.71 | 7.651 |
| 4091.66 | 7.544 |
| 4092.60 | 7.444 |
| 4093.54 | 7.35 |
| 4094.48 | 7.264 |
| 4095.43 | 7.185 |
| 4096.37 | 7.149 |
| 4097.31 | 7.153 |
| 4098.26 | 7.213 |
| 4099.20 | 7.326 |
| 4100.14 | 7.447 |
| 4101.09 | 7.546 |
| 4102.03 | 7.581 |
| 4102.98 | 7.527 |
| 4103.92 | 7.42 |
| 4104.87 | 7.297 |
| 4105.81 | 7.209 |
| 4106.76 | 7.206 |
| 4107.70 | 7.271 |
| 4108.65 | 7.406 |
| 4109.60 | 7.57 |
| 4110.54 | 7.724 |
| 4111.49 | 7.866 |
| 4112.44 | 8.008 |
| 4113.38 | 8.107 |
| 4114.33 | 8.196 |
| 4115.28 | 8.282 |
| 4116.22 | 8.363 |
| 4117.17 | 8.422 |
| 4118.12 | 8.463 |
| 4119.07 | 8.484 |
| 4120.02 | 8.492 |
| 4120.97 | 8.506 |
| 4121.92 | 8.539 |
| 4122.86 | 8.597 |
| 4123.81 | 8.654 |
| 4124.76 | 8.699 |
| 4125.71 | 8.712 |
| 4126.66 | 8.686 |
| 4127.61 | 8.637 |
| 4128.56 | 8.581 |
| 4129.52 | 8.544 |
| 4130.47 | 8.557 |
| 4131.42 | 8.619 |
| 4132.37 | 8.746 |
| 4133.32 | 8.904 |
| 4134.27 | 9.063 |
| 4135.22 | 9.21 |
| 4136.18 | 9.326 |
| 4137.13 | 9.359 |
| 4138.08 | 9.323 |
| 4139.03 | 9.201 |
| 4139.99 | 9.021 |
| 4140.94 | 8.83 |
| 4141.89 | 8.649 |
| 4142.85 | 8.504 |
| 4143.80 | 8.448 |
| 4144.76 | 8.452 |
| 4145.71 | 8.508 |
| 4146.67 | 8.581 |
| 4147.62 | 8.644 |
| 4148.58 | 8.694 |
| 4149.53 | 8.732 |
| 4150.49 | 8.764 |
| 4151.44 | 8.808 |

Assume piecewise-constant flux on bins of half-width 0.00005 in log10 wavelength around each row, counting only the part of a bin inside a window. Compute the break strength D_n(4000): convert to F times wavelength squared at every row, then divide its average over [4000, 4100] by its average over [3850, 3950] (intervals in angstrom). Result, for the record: 1.3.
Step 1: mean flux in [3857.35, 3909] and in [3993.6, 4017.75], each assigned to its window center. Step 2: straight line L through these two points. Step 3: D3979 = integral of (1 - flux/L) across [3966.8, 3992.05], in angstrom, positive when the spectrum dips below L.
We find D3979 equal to 4.08 angstrom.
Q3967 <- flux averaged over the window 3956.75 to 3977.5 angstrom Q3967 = 6.37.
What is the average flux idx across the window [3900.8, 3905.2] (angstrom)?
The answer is 7.52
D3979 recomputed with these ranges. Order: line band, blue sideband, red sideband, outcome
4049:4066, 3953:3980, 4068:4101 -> -3.8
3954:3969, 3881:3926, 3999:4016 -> 2.8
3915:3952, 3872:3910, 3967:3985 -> -2.7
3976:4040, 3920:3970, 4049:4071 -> -2.8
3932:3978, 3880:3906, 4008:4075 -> 5.0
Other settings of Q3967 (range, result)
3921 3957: 7.44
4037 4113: 8.52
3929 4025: 7.84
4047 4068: 9.4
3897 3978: 7.3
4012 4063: 9.19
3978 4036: 8.74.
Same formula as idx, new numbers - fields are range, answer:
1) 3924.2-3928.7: 7.45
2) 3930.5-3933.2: 5.86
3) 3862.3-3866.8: 8.38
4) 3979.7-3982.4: 7.78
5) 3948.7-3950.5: 8.42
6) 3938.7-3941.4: 7.49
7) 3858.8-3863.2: 7.91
